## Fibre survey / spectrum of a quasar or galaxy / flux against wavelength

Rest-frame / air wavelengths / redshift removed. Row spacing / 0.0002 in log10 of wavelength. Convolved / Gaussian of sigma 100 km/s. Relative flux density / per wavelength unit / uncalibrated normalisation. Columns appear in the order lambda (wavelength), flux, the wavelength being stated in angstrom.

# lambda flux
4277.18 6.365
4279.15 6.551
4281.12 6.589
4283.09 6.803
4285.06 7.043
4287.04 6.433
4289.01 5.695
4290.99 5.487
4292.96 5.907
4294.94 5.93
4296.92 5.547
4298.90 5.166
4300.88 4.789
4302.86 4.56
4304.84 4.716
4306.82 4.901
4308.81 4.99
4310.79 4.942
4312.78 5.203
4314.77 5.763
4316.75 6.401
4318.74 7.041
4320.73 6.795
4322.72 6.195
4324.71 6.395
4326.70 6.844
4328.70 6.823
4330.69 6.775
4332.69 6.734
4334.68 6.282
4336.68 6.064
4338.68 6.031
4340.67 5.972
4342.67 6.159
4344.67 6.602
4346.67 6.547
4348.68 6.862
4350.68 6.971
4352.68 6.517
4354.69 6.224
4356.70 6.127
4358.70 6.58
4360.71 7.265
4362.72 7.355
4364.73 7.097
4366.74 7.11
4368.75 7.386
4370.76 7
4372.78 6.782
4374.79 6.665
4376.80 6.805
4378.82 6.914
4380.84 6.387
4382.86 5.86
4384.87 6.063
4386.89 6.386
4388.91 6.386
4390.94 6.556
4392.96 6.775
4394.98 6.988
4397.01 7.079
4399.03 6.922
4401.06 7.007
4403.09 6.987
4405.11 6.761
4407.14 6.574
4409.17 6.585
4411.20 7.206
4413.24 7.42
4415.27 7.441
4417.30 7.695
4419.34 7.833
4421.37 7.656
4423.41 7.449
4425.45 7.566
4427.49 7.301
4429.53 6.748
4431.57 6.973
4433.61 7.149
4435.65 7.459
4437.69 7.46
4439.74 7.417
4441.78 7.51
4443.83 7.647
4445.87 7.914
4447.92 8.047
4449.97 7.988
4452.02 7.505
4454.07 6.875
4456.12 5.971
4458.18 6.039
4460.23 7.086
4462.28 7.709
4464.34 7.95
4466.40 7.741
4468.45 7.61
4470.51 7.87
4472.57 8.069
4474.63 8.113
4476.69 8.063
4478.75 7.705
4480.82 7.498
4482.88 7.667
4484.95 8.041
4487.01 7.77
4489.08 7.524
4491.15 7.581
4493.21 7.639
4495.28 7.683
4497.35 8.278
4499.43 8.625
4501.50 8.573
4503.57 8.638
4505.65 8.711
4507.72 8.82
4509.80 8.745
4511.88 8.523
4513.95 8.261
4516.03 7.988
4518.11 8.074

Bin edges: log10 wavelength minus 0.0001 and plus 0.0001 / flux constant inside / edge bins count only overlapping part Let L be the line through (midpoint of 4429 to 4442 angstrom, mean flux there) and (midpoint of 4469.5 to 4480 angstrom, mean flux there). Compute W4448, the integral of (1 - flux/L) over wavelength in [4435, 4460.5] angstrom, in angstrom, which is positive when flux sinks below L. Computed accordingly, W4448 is 0.53 angstrom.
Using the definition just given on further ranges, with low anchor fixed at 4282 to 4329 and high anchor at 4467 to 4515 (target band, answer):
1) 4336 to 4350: -0.1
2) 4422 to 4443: 0.2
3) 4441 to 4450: -0.3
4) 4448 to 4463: 1.1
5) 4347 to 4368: -1.1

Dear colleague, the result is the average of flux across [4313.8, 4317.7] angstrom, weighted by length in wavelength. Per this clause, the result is 6.09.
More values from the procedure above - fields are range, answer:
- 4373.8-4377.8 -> 6.74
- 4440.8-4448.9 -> 7.78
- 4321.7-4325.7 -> 6.3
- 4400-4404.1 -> 6.99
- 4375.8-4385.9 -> 6.4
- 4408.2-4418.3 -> 7.27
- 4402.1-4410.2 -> 6.73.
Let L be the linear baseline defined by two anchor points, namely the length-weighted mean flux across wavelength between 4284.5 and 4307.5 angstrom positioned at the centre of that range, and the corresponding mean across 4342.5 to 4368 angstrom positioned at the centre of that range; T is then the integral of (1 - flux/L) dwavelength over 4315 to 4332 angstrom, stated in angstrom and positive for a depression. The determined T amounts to -1.52 angstrom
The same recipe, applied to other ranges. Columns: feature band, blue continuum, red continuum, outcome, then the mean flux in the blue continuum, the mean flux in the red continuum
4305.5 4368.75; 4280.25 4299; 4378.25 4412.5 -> -0.2 angstrom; 6.1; 6.68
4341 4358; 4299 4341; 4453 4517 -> -0.6 angstrom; 5.9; 7.85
